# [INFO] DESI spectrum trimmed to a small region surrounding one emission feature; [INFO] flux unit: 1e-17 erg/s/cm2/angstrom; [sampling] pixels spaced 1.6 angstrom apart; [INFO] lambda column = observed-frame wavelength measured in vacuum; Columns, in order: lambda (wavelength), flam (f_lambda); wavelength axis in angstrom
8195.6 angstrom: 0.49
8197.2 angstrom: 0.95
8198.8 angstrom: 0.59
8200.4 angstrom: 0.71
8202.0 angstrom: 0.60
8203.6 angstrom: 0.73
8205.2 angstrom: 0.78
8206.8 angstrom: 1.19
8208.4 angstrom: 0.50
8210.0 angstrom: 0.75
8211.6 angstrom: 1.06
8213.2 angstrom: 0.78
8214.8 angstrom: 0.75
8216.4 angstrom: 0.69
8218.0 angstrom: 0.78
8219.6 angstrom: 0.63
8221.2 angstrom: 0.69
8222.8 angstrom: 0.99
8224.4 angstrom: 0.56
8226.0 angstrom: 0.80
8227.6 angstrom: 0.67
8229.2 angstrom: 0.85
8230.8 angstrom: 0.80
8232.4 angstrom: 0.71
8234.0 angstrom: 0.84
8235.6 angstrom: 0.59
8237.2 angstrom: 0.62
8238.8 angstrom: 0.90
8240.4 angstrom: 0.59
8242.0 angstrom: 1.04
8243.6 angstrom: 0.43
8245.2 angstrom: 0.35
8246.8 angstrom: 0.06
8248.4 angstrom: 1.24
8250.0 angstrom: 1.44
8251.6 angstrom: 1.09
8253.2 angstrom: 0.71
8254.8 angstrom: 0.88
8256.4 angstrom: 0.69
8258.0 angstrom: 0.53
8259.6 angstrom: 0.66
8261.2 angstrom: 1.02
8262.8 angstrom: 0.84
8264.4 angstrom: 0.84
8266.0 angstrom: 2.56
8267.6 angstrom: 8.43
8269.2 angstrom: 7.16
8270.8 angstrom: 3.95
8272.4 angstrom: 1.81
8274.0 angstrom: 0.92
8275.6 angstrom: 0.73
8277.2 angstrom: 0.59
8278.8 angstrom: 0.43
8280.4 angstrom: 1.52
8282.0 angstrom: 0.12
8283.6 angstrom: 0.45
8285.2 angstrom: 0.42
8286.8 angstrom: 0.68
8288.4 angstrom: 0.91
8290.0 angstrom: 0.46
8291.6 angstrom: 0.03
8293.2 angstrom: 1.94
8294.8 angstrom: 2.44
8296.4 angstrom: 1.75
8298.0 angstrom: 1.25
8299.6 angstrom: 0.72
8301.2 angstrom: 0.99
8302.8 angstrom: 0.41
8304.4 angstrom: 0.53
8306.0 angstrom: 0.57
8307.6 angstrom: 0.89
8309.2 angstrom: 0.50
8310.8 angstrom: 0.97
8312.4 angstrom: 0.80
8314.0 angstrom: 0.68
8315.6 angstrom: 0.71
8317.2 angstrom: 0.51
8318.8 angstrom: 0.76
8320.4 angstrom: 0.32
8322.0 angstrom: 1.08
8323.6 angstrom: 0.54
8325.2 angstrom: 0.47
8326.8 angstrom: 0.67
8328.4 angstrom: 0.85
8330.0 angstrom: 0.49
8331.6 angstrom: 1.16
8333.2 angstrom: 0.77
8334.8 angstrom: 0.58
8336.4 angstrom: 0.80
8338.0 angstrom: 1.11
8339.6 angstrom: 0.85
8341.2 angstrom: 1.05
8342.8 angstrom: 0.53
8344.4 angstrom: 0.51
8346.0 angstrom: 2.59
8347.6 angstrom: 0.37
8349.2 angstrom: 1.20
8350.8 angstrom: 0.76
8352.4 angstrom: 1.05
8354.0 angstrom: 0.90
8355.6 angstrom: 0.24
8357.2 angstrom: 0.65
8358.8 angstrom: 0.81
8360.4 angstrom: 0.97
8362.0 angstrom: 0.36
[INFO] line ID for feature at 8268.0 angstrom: H-alpha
